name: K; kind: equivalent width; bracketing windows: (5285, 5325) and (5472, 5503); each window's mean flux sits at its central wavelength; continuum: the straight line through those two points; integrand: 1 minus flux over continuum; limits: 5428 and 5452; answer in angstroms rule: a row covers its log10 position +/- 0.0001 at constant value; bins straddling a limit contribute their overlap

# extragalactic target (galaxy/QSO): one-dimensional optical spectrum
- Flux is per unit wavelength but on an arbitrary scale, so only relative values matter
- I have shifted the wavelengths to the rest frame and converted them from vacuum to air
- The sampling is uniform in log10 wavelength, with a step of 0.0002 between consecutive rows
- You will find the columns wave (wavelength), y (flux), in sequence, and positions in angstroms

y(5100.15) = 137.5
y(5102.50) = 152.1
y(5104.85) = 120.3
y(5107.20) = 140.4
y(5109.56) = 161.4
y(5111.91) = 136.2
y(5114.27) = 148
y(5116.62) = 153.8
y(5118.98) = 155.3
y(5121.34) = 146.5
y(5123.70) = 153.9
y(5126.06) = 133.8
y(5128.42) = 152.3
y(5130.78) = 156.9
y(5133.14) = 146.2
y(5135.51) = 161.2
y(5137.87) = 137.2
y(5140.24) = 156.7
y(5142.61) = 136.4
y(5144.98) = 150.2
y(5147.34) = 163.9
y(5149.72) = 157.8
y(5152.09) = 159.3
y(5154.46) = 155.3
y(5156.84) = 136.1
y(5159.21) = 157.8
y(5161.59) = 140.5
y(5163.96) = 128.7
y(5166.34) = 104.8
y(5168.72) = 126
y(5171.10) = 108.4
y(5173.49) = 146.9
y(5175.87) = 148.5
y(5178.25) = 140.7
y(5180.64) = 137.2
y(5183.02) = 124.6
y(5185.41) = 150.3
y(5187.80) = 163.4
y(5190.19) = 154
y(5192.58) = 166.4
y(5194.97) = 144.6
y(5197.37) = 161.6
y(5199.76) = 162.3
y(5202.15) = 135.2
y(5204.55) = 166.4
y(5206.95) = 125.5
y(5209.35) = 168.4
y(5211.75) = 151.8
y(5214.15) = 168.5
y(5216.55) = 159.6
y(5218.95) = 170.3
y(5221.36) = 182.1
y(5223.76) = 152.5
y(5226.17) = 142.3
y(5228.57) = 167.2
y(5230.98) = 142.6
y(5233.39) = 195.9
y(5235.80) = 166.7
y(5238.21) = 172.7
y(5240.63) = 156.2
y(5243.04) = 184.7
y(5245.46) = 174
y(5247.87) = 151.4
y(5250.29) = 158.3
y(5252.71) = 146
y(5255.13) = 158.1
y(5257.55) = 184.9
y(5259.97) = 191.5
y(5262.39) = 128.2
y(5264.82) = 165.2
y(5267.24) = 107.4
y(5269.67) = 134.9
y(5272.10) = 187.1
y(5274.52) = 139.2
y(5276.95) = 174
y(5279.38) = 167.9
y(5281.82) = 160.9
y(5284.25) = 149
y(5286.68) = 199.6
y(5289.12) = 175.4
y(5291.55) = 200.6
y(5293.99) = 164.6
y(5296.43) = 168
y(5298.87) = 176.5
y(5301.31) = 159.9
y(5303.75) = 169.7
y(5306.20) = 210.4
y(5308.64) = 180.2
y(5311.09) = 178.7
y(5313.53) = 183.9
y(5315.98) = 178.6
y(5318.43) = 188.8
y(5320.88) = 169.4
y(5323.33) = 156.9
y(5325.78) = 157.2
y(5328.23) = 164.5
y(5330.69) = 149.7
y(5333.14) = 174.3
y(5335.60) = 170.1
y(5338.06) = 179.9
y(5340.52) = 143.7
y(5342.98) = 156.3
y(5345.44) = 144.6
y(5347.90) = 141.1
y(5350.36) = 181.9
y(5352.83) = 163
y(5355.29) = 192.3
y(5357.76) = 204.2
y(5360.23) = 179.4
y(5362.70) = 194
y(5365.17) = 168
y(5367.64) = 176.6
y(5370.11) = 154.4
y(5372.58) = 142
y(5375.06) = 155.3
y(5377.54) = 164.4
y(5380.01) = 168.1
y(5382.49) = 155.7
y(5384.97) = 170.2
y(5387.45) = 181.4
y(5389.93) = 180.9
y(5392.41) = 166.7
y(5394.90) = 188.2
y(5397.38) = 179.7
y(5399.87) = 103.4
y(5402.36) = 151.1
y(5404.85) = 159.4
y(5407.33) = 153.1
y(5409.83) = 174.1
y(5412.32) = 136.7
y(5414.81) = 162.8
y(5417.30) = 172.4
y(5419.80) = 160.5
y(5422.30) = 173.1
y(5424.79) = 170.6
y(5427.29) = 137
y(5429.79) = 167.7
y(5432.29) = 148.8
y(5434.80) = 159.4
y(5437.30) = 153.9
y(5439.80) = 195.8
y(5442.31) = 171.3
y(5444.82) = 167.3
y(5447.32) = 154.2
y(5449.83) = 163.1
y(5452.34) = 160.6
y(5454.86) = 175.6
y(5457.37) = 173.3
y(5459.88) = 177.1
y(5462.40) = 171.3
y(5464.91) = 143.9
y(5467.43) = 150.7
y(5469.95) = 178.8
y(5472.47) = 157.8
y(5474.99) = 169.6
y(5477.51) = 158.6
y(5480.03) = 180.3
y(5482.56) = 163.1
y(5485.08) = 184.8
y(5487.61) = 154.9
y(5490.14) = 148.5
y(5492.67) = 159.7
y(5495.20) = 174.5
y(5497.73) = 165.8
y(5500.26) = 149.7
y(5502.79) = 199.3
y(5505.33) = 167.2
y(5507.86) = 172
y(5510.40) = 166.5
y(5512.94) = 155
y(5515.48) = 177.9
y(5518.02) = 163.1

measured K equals 0.7 angstroms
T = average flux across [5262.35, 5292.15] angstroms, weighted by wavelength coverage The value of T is 161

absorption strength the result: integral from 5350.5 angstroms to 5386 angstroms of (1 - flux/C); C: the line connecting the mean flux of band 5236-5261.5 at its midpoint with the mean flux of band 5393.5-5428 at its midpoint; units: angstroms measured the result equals -2.1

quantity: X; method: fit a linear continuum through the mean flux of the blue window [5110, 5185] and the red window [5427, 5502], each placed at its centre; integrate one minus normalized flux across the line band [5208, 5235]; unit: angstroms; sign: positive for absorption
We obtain -2.67 angstroms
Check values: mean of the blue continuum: 144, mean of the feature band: 164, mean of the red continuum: 164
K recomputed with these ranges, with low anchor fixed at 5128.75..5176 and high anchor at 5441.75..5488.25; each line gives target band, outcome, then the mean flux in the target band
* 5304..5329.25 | -3.4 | 177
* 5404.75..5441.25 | 0.3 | 162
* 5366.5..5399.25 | -1.3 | 167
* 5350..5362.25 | -2.0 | 185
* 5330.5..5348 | -0.2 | 159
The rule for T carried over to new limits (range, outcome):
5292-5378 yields 170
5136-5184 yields 141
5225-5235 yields 162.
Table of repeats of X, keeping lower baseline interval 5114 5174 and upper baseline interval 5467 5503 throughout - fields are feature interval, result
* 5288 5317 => -4.5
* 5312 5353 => -2.2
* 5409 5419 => 0.0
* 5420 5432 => 0.1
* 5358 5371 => -1.5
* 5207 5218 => -0.7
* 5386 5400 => -1.0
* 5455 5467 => -0.1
